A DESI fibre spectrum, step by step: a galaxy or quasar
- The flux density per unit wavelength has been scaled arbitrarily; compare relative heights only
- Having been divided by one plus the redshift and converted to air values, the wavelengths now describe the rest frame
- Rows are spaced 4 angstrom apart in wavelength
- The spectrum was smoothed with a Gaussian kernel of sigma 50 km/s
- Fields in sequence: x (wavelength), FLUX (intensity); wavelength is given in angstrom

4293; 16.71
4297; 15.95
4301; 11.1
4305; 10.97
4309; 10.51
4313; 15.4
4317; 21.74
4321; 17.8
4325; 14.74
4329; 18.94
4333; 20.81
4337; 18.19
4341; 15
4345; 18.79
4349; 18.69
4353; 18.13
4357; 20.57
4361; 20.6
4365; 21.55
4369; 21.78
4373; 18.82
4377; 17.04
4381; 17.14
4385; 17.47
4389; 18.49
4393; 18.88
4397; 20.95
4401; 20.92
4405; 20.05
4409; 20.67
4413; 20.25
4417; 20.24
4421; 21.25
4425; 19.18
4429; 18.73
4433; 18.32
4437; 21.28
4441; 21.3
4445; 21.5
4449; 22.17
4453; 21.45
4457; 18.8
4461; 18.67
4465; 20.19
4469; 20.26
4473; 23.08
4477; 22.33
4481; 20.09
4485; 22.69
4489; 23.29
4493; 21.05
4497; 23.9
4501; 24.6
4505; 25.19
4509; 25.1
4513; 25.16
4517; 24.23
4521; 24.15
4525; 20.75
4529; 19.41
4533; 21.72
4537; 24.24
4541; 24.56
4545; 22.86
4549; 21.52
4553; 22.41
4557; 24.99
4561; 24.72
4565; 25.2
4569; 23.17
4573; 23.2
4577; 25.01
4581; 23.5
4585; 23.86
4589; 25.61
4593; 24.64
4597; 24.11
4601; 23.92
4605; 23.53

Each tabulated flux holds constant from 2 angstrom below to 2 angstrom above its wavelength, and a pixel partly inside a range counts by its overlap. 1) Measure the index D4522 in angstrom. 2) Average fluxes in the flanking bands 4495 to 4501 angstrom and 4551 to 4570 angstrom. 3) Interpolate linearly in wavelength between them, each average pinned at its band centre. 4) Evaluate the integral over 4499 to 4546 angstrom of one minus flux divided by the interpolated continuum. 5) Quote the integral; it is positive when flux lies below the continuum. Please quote 1.2 angstrom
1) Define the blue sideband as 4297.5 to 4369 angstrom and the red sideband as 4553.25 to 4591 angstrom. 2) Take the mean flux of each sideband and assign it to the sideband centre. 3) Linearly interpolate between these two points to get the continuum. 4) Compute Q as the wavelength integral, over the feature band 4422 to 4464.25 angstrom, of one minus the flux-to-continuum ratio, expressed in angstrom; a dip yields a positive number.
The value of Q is 0.8 angstrom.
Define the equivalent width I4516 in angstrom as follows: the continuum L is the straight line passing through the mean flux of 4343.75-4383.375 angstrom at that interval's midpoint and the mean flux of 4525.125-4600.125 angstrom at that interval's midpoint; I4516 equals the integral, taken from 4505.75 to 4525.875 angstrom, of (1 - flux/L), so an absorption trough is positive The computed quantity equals -1.4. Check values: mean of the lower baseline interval 19.3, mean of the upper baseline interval 23.5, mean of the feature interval 24.1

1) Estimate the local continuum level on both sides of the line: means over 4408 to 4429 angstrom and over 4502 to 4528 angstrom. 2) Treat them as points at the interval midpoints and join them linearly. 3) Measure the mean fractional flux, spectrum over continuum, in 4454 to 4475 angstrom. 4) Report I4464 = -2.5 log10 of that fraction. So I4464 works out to 0.09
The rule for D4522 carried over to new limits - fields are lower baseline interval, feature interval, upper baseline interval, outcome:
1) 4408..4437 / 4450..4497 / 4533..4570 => 0.3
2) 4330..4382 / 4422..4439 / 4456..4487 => 0.6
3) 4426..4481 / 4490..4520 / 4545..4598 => -2.8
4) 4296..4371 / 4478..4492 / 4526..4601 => -0.3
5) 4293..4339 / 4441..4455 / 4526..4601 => -1.1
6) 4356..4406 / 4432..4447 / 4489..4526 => 0.5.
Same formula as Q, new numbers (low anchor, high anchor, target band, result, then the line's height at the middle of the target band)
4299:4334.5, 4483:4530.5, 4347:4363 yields -2.1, 17.2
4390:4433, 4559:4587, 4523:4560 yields 1.2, 23.3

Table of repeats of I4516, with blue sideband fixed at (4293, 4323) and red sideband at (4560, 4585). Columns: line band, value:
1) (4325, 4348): -3.1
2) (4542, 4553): 0.4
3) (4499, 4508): -1.3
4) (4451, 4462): 0.2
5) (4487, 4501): -1.1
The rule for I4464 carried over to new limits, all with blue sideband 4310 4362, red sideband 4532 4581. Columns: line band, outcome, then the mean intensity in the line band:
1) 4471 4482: -0.015 mag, 22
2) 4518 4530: 0.049 mag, 21.8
